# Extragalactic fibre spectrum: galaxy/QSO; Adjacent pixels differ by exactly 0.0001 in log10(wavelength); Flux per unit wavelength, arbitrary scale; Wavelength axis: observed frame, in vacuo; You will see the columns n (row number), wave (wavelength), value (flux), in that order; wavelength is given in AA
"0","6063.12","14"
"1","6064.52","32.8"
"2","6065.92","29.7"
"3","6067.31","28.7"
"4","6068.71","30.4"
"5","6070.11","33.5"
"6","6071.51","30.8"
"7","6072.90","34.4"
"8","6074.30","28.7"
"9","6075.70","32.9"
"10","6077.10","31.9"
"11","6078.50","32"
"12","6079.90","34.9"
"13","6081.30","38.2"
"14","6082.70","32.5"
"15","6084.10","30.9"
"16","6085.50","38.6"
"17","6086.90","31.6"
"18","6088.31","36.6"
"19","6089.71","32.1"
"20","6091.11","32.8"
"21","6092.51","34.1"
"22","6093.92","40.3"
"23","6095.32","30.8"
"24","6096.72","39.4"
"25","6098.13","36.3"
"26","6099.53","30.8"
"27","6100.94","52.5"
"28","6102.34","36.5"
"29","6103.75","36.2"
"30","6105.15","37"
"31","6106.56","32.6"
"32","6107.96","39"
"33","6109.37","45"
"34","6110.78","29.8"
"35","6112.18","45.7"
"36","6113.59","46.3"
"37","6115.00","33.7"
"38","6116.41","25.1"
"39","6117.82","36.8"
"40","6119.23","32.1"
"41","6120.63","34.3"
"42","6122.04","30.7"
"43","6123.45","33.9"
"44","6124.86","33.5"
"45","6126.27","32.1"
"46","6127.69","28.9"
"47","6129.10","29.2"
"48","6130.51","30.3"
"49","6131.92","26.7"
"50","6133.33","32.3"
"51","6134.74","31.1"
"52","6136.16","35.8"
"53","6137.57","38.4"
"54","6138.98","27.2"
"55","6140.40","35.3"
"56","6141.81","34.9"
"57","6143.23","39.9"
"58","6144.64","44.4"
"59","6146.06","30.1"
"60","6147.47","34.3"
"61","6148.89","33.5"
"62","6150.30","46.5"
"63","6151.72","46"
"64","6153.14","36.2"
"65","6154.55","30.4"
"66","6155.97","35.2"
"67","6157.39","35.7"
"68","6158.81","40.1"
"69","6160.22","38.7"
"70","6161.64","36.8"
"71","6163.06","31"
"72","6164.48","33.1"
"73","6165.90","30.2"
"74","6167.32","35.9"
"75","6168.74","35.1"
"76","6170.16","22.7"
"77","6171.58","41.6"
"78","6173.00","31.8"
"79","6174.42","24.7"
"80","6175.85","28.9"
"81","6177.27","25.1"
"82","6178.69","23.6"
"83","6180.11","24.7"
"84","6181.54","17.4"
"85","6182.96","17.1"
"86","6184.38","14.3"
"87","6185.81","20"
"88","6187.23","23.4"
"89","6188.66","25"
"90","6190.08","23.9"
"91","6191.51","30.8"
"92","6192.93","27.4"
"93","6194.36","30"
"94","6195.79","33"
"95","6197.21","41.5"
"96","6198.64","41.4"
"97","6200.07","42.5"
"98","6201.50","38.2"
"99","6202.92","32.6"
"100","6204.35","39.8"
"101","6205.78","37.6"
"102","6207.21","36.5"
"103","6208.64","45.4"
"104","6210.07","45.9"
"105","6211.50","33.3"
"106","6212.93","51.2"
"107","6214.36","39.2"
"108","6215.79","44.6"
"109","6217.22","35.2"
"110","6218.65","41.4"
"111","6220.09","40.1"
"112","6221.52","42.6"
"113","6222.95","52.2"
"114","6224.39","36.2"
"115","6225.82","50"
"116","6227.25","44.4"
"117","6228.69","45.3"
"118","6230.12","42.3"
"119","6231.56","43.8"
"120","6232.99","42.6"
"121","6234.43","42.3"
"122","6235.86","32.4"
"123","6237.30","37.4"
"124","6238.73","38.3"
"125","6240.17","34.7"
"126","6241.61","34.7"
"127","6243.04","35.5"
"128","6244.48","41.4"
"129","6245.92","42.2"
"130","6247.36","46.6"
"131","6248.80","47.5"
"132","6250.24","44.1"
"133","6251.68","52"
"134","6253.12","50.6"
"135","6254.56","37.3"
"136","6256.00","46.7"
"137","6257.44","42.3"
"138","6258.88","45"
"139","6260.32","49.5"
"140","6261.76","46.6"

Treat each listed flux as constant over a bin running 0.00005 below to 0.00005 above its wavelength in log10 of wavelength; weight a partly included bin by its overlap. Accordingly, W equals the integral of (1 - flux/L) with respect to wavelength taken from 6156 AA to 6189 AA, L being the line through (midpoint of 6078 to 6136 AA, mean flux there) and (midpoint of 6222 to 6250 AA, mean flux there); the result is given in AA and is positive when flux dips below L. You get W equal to 8.1 AA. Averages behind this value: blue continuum 34.7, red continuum 41.6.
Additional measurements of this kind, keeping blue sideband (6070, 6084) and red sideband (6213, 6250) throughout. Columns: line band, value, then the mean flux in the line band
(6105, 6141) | 1.53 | 33.9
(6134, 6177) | 2.86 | 34.7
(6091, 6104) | -1.20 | 37.2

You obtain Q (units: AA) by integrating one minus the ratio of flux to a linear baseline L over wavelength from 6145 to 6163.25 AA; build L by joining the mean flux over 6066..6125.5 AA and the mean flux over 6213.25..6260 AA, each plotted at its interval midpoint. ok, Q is 0.5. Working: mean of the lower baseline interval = 34.8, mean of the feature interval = 36.8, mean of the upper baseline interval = 42.4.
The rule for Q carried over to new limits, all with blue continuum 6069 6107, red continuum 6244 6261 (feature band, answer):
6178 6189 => 5.5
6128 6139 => 1.8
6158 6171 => 1.9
